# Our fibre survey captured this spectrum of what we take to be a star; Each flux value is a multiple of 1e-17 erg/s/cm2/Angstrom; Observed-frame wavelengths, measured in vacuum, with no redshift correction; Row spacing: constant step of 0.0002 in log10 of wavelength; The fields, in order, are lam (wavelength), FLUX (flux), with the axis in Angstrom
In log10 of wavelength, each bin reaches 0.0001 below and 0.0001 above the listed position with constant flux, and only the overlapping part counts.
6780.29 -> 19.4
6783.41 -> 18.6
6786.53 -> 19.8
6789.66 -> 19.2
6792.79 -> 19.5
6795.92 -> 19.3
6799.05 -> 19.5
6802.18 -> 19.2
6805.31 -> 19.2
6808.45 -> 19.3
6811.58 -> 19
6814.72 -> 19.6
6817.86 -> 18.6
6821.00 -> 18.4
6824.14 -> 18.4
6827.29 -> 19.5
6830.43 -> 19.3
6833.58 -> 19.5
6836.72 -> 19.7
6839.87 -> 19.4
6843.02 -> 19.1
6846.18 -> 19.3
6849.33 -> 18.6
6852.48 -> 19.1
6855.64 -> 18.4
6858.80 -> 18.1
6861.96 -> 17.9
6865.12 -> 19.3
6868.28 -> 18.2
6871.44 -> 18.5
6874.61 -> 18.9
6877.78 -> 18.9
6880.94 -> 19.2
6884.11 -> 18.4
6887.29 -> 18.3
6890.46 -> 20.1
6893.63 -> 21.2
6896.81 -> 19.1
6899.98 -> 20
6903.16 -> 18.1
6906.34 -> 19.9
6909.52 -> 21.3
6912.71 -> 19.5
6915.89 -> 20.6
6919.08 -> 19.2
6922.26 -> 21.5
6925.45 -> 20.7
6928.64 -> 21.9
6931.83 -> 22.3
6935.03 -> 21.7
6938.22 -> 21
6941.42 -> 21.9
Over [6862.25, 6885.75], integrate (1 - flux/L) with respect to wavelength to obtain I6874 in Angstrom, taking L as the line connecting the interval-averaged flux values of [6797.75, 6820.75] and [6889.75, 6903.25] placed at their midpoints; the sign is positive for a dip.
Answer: 1.1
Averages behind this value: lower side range 19.2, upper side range 19.9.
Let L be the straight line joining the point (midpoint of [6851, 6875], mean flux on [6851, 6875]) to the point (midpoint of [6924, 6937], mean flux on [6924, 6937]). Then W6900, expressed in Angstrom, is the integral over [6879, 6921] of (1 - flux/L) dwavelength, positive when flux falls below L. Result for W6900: 1.3 Angstrom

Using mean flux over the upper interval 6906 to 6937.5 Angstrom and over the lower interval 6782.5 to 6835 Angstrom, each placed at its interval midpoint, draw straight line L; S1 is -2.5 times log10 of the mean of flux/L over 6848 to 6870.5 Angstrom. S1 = 0.08 mag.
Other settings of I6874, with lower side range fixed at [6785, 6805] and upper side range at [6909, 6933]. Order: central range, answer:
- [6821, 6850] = 1.00 Angstrom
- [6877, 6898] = 1.15 Angstrom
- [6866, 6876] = 0.83 Angstrom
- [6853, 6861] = 0.70 Angstrom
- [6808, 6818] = 0.22 Angstrom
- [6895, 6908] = 0.81 Angstrom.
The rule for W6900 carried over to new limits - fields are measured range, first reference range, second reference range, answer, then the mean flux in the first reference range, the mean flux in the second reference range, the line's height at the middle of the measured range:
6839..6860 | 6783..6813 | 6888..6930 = 0.9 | 19.3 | 20.2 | 19.7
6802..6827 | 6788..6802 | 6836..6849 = 0.4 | 19.4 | 19.3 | 19.3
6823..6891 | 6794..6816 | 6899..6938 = 3.4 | 19.3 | 20.6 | 19.9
